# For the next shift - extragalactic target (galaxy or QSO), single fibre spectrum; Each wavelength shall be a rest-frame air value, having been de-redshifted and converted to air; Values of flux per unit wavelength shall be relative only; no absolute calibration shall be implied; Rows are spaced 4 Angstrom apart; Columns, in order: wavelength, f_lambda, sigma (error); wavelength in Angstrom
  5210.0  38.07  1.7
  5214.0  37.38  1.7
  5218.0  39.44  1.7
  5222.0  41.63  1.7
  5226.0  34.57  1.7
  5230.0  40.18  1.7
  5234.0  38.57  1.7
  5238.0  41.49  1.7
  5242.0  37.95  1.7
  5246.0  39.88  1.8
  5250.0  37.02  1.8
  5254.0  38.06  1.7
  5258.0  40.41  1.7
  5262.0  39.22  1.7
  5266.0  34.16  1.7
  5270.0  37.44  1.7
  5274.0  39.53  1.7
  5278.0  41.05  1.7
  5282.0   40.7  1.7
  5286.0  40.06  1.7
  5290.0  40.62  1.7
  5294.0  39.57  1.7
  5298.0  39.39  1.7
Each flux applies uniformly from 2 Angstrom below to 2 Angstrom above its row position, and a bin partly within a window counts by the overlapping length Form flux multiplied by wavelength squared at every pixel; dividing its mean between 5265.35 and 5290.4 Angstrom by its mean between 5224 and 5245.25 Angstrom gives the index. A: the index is 1.03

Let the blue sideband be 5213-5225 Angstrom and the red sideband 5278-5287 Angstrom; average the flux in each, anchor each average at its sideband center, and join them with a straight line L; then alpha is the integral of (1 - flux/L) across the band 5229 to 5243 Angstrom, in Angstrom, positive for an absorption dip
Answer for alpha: 0.0 Angstrom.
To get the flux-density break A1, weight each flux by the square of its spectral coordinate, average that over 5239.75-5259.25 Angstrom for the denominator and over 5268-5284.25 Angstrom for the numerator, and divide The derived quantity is 1.0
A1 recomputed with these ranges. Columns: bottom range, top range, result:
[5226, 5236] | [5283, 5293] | 1.07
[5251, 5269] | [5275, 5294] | 1.08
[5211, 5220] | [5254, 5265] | 1.03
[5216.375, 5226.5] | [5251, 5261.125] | 1.01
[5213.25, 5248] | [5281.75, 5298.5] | 1.05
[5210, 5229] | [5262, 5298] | 1.05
